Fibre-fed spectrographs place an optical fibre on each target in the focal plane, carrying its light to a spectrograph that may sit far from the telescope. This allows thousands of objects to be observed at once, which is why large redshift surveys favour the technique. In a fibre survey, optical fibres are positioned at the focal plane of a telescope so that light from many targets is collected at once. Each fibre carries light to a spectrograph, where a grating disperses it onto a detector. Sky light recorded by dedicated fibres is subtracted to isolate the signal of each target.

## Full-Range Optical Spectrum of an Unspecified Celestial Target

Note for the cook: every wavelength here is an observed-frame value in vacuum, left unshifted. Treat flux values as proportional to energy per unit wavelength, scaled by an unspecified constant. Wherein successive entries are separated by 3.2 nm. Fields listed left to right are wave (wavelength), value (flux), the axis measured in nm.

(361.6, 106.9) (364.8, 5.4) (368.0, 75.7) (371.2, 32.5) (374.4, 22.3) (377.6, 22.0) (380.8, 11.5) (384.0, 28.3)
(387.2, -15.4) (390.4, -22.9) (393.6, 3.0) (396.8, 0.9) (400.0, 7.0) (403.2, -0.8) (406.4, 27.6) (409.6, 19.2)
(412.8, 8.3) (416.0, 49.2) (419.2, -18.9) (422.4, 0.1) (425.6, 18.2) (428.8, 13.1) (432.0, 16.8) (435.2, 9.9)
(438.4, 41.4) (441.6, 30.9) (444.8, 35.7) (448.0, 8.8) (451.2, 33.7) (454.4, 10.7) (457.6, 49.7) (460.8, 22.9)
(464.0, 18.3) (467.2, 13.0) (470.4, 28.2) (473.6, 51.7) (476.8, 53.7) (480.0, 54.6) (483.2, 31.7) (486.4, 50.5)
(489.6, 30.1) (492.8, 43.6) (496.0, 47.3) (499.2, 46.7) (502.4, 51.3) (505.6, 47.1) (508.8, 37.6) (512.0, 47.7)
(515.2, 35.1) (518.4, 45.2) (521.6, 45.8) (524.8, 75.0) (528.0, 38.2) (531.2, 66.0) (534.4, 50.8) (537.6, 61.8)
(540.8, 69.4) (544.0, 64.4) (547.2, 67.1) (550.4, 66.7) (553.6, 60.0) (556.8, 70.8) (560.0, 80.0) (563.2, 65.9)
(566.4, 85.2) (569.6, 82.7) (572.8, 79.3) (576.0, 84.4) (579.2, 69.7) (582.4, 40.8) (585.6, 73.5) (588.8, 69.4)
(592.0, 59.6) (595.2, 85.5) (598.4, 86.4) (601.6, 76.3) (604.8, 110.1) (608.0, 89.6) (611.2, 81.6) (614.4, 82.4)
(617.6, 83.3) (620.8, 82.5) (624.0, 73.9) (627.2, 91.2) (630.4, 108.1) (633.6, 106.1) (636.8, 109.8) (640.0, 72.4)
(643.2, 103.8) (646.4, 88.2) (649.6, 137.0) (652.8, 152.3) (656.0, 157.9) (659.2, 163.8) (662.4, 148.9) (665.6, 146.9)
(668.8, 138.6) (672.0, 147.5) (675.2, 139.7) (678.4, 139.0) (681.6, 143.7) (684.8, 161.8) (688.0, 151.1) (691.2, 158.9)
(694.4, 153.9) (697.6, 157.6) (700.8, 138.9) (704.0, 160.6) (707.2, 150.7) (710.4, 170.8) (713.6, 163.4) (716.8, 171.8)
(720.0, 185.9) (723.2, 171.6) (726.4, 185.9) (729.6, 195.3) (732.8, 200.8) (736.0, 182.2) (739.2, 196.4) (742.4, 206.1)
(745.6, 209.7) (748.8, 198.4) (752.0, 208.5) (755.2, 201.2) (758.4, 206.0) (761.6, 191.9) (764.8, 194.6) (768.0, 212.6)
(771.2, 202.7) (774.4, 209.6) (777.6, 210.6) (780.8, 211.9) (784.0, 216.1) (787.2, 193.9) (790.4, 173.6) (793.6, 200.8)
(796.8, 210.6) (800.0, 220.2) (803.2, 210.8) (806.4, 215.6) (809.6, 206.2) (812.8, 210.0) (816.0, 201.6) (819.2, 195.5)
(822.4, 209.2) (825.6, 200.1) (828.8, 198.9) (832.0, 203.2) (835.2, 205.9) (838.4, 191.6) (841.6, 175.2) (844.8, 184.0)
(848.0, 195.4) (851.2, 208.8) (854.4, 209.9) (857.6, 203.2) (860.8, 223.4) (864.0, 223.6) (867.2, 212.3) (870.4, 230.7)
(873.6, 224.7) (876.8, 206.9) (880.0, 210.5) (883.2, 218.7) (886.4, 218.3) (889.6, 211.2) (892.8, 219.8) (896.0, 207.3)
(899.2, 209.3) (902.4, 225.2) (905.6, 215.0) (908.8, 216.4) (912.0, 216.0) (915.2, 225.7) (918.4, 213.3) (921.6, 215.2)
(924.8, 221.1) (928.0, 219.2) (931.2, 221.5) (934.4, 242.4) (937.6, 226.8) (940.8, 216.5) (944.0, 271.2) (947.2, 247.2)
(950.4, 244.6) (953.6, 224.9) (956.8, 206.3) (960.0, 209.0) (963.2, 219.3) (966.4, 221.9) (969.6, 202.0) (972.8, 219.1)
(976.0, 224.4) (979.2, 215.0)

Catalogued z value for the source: 0.63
